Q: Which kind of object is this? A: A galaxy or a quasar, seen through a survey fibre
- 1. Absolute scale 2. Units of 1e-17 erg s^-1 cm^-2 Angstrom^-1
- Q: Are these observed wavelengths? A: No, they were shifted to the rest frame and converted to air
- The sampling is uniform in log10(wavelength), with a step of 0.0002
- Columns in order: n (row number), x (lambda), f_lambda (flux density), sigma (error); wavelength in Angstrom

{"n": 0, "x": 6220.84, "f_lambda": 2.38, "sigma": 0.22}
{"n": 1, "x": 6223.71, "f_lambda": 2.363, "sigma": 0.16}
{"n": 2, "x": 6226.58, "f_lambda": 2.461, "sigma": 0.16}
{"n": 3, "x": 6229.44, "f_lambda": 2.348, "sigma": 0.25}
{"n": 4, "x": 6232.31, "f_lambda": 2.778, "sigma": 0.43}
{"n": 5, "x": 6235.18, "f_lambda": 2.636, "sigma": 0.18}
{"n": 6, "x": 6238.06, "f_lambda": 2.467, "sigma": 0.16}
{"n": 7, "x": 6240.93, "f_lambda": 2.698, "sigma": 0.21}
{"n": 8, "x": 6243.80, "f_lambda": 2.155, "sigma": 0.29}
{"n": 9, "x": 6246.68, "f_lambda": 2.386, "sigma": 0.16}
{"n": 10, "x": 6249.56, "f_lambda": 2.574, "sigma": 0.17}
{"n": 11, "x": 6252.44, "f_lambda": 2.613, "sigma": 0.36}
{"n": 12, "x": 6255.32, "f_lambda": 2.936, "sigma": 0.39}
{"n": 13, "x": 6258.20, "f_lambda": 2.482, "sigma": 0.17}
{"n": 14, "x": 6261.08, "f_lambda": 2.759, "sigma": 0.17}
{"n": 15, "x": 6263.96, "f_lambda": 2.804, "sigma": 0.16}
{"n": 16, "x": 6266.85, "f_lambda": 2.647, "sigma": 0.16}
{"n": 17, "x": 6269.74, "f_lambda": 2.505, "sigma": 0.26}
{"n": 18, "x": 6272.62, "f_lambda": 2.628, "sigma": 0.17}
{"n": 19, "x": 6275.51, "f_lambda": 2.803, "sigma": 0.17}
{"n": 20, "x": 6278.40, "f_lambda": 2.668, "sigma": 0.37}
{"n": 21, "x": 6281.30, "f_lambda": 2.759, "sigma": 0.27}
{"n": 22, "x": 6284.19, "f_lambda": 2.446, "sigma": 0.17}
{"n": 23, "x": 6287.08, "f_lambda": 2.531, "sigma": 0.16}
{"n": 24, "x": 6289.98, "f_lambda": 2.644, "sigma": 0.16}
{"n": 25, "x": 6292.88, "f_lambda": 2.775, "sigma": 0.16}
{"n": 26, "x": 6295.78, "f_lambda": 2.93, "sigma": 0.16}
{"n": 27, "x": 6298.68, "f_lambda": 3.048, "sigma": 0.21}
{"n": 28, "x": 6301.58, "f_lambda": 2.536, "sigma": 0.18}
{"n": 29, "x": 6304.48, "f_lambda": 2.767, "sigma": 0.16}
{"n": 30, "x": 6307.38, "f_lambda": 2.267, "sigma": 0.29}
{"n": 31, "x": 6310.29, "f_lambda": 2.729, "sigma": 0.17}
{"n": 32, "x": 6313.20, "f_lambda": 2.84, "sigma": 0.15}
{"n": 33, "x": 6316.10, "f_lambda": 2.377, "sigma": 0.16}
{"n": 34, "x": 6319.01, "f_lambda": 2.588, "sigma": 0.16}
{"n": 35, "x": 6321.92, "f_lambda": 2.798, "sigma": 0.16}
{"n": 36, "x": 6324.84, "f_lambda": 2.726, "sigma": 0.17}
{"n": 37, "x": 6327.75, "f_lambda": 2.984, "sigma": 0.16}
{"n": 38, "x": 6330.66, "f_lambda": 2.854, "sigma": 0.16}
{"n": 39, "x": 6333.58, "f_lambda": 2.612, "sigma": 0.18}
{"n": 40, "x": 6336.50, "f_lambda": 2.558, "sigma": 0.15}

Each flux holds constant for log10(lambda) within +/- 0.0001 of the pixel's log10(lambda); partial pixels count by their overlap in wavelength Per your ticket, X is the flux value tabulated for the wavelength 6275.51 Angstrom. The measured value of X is 2.803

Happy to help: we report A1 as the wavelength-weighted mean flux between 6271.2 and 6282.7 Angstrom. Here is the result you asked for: 2.71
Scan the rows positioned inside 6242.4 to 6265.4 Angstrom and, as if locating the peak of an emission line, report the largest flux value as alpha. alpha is 2.936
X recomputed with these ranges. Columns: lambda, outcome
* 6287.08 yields 2.531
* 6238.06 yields 2.467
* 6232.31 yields 2.778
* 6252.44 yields 2.613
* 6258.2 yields 2.482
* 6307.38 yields 2.267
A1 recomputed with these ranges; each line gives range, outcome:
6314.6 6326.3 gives 2.62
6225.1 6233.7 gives 2.53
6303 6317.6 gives 2.6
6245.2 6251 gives 2.47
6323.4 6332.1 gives 2.86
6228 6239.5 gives 2.56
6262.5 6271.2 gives 2.65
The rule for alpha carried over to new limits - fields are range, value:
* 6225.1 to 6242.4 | 2.778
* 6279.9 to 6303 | 3.048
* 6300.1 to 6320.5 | 2.84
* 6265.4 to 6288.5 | 2.803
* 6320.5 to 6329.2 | 2.984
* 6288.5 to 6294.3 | 2.775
